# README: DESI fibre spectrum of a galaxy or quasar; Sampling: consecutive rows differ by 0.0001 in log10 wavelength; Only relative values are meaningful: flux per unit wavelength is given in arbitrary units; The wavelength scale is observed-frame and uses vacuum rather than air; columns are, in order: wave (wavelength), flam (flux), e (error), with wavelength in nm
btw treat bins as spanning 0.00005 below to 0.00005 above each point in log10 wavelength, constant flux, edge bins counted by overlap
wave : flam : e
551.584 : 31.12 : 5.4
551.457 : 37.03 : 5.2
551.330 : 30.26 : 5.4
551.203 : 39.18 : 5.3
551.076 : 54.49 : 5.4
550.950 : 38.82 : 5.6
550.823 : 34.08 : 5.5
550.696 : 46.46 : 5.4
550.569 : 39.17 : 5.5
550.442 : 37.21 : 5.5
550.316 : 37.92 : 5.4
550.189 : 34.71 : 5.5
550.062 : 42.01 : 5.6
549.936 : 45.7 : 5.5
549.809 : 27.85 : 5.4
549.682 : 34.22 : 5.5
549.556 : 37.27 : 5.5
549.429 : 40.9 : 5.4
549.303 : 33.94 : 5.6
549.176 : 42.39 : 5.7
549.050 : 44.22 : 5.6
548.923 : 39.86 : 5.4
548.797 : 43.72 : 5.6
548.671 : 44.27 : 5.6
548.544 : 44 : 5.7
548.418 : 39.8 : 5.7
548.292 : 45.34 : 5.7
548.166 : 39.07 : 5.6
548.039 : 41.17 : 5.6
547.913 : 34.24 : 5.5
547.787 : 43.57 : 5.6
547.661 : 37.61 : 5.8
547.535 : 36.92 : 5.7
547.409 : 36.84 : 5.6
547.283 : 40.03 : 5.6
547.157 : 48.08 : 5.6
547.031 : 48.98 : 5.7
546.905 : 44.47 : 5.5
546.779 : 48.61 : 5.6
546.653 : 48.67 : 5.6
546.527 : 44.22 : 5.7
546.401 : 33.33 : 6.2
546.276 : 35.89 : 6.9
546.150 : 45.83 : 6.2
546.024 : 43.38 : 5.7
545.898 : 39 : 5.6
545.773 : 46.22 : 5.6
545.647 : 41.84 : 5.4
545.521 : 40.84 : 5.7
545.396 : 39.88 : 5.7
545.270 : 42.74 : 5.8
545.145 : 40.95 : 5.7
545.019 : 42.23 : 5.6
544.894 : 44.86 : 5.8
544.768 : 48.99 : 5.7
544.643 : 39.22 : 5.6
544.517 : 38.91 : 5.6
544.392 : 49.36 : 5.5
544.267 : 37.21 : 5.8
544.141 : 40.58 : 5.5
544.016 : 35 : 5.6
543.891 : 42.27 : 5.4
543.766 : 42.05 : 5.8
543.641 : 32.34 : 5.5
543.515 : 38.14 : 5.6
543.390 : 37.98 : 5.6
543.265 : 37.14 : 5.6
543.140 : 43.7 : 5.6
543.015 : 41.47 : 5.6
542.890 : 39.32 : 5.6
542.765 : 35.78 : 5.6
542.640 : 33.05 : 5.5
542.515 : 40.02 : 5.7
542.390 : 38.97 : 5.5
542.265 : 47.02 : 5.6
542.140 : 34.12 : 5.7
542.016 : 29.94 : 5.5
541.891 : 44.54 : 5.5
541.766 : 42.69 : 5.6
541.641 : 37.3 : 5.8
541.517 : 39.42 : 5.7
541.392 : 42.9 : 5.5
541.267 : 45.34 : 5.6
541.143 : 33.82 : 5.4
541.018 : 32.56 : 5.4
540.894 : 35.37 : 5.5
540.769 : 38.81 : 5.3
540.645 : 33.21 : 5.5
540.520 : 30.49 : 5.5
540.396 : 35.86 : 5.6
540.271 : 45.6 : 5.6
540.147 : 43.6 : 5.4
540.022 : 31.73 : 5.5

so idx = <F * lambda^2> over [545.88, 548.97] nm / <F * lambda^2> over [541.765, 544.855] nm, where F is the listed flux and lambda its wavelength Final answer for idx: 1.08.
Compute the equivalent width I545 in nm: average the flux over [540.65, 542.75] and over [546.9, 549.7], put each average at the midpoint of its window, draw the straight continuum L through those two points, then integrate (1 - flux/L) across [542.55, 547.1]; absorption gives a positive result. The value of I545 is -0.19 nm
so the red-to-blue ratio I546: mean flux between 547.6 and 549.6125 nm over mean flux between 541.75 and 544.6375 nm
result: 1.0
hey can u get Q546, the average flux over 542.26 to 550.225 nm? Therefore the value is 40.7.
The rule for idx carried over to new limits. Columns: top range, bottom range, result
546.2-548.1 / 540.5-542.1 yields 1.13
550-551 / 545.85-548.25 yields 0.94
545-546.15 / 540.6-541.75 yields 1.13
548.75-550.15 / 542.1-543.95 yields 1.03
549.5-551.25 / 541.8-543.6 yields 1.04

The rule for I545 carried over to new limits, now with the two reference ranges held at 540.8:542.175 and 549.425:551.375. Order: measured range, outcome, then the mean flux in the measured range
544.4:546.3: -0.20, 42.4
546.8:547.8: -0.10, 42.3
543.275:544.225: 0.00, 38.2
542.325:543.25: -0.02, 38.8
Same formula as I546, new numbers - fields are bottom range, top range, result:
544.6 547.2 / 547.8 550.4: 0.92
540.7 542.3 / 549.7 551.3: 1.02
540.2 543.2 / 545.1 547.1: 1.12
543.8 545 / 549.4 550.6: 0.90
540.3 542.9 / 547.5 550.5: 1.05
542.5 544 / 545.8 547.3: 1.13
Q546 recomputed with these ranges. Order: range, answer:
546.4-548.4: 42.2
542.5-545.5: 40.2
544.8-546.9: 42.6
